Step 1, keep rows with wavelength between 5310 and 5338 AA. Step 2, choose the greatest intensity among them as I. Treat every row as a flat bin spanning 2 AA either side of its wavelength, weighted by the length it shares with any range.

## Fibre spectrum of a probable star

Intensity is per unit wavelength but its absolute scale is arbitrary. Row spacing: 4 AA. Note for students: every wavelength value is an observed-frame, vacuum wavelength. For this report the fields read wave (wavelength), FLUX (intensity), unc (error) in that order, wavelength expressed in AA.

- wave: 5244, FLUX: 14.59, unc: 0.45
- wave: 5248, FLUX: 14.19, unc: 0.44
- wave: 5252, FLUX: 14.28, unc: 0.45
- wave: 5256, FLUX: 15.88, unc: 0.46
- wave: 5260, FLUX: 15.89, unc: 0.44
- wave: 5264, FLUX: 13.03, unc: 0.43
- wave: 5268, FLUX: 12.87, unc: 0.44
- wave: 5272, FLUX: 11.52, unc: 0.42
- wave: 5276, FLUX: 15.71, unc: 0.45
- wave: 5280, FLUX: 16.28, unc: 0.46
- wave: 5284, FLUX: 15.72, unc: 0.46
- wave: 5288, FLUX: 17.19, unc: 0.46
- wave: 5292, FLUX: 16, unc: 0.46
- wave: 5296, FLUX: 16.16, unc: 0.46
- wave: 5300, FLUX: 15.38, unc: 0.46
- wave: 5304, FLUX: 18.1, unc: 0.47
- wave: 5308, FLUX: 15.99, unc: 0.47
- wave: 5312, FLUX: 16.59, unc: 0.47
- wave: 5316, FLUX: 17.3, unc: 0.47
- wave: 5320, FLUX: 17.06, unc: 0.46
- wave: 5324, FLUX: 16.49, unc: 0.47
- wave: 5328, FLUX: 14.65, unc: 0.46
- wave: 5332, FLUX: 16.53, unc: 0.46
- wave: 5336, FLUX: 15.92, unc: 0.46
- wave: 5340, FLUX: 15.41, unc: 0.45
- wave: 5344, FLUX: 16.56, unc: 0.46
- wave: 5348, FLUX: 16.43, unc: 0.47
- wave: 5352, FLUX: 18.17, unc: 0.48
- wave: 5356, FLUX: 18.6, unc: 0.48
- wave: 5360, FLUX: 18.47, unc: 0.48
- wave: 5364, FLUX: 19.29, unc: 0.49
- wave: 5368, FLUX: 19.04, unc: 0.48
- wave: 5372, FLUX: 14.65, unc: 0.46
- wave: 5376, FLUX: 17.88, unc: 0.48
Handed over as 17.3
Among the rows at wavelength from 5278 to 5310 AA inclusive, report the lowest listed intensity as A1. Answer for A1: 15.38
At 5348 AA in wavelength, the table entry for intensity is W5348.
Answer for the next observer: 16.43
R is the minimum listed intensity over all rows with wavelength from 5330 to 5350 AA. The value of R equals 15.41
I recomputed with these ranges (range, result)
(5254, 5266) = 15.89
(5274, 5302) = 17.19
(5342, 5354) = 18.17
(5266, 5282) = 16.28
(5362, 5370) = 19.29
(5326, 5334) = 16.53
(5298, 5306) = 18.1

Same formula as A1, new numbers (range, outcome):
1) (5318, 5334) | 14.65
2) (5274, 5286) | 15.71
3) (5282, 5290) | 15.72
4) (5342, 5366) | 16.43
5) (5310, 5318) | 16.59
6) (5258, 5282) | 11.52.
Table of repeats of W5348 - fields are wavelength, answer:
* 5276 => 15.71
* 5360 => 18.47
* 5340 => 15.41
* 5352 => 18.17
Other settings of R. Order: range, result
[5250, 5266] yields 13.03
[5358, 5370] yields 18.47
